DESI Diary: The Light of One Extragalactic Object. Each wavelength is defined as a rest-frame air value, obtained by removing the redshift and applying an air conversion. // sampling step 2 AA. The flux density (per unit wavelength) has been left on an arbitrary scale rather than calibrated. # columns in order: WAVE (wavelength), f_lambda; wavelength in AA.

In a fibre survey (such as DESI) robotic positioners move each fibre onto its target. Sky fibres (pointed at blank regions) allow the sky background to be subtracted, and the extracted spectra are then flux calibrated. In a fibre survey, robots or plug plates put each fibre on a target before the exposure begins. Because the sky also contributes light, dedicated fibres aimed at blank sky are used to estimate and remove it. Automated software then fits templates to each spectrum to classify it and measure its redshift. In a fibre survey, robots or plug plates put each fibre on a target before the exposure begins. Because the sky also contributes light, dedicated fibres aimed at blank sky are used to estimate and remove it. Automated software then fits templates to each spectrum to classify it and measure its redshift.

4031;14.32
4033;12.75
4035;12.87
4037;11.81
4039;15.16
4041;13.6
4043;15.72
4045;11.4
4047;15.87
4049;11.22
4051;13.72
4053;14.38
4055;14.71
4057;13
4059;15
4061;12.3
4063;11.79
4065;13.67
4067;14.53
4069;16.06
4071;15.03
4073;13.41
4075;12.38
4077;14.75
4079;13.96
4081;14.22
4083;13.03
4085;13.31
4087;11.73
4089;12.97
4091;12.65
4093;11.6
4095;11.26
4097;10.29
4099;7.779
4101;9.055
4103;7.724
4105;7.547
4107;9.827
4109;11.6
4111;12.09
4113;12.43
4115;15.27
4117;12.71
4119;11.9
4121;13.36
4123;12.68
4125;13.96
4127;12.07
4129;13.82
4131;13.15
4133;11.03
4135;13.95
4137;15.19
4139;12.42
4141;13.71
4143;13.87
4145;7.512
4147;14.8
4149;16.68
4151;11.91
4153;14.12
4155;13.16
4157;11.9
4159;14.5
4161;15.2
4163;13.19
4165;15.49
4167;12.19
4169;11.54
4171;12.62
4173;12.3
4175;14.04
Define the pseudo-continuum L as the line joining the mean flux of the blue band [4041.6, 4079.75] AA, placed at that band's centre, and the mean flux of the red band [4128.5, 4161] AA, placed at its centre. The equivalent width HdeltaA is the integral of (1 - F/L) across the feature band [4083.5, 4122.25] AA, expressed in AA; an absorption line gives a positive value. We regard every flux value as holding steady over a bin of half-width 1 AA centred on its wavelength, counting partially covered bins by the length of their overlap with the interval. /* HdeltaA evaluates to 6.30 AA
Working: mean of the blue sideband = 13.8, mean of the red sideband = 13.3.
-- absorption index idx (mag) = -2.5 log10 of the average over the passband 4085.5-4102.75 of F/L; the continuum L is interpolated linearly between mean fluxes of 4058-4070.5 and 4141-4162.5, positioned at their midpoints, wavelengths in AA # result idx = 0.26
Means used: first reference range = 13.9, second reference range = 13.4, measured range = 10.8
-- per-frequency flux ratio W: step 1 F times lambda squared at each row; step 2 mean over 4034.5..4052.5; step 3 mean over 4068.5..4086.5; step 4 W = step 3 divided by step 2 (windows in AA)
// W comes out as 1.0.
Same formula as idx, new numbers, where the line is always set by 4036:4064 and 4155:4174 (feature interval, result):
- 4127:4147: 0.04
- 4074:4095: 0.04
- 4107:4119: 0.07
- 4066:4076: -0.06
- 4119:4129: 0.03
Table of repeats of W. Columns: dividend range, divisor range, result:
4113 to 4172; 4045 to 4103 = 1.06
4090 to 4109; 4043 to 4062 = 0.74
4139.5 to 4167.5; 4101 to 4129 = 1.16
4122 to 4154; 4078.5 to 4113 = 1.20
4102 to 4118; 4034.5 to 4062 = 0.84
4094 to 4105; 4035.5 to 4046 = 0.69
